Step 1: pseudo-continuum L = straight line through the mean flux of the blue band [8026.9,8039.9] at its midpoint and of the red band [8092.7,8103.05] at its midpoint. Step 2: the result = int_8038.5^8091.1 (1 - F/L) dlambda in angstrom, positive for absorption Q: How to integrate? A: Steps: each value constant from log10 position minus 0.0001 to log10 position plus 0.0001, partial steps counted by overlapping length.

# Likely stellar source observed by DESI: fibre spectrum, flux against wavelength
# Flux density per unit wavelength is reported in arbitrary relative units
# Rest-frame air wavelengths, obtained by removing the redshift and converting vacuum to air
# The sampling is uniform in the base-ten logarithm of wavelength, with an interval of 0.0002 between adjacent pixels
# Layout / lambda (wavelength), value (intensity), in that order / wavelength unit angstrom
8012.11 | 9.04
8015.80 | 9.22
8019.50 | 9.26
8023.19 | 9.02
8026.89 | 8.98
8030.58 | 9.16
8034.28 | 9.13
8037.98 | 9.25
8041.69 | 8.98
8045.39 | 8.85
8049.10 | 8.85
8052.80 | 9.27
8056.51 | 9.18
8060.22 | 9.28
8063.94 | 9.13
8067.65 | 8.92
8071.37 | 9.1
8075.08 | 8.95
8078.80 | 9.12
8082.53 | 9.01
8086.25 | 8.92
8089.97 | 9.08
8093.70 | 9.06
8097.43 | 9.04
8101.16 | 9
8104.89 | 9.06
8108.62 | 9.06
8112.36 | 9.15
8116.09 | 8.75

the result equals 0.2 angstrom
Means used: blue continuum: 9.15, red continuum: 9.03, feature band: 9.05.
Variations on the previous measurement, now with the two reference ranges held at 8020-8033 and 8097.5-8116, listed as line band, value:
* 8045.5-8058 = 0.01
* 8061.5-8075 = 0.02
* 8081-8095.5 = 0.05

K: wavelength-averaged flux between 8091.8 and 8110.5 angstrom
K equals 9.04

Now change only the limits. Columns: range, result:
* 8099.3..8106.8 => 9.04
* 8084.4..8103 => 9.02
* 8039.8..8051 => 8.9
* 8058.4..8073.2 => 9.1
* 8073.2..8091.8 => 9.02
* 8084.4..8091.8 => 9.01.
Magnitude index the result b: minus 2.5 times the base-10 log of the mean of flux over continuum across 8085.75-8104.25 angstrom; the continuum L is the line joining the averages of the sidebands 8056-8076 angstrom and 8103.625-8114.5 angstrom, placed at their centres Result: 0.01 mag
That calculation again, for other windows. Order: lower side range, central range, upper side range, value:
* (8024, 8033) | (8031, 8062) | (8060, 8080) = -0.004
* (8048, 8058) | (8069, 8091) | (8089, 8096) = 0.006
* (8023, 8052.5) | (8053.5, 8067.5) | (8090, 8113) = -0.014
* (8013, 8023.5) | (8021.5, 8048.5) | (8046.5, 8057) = 0.010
